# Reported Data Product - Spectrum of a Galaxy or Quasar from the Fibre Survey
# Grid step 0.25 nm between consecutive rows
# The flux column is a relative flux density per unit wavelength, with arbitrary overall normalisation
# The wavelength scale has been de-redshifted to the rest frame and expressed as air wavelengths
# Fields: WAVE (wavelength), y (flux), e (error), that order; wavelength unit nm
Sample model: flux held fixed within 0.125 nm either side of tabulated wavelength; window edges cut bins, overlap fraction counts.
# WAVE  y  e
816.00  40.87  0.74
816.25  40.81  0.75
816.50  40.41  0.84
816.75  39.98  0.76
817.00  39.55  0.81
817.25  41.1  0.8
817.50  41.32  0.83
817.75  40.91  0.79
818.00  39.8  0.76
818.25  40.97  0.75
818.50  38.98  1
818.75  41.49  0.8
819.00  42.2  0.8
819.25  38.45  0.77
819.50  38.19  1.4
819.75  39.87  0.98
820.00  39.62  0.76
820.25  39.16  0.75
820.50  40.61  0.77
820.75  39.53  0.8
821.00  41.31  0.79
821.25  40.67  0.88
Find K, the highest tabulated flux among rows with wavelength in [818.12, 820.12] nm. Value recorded 42.2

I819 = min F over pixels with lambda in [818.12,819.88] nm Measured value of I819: 38.19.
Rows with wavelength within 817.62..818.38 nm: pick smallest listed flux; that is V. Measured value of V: 39.8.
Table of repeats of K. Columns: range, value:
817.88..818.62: 40.97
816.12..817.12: 40.81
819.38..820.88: 40.61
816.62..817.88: 41.32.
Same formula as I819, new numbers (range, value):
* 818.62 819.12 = 41.49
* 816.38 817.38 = 39.55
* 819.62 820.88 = 39.16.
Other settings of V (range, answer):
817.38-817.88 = 40.91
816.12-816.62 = 40.41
